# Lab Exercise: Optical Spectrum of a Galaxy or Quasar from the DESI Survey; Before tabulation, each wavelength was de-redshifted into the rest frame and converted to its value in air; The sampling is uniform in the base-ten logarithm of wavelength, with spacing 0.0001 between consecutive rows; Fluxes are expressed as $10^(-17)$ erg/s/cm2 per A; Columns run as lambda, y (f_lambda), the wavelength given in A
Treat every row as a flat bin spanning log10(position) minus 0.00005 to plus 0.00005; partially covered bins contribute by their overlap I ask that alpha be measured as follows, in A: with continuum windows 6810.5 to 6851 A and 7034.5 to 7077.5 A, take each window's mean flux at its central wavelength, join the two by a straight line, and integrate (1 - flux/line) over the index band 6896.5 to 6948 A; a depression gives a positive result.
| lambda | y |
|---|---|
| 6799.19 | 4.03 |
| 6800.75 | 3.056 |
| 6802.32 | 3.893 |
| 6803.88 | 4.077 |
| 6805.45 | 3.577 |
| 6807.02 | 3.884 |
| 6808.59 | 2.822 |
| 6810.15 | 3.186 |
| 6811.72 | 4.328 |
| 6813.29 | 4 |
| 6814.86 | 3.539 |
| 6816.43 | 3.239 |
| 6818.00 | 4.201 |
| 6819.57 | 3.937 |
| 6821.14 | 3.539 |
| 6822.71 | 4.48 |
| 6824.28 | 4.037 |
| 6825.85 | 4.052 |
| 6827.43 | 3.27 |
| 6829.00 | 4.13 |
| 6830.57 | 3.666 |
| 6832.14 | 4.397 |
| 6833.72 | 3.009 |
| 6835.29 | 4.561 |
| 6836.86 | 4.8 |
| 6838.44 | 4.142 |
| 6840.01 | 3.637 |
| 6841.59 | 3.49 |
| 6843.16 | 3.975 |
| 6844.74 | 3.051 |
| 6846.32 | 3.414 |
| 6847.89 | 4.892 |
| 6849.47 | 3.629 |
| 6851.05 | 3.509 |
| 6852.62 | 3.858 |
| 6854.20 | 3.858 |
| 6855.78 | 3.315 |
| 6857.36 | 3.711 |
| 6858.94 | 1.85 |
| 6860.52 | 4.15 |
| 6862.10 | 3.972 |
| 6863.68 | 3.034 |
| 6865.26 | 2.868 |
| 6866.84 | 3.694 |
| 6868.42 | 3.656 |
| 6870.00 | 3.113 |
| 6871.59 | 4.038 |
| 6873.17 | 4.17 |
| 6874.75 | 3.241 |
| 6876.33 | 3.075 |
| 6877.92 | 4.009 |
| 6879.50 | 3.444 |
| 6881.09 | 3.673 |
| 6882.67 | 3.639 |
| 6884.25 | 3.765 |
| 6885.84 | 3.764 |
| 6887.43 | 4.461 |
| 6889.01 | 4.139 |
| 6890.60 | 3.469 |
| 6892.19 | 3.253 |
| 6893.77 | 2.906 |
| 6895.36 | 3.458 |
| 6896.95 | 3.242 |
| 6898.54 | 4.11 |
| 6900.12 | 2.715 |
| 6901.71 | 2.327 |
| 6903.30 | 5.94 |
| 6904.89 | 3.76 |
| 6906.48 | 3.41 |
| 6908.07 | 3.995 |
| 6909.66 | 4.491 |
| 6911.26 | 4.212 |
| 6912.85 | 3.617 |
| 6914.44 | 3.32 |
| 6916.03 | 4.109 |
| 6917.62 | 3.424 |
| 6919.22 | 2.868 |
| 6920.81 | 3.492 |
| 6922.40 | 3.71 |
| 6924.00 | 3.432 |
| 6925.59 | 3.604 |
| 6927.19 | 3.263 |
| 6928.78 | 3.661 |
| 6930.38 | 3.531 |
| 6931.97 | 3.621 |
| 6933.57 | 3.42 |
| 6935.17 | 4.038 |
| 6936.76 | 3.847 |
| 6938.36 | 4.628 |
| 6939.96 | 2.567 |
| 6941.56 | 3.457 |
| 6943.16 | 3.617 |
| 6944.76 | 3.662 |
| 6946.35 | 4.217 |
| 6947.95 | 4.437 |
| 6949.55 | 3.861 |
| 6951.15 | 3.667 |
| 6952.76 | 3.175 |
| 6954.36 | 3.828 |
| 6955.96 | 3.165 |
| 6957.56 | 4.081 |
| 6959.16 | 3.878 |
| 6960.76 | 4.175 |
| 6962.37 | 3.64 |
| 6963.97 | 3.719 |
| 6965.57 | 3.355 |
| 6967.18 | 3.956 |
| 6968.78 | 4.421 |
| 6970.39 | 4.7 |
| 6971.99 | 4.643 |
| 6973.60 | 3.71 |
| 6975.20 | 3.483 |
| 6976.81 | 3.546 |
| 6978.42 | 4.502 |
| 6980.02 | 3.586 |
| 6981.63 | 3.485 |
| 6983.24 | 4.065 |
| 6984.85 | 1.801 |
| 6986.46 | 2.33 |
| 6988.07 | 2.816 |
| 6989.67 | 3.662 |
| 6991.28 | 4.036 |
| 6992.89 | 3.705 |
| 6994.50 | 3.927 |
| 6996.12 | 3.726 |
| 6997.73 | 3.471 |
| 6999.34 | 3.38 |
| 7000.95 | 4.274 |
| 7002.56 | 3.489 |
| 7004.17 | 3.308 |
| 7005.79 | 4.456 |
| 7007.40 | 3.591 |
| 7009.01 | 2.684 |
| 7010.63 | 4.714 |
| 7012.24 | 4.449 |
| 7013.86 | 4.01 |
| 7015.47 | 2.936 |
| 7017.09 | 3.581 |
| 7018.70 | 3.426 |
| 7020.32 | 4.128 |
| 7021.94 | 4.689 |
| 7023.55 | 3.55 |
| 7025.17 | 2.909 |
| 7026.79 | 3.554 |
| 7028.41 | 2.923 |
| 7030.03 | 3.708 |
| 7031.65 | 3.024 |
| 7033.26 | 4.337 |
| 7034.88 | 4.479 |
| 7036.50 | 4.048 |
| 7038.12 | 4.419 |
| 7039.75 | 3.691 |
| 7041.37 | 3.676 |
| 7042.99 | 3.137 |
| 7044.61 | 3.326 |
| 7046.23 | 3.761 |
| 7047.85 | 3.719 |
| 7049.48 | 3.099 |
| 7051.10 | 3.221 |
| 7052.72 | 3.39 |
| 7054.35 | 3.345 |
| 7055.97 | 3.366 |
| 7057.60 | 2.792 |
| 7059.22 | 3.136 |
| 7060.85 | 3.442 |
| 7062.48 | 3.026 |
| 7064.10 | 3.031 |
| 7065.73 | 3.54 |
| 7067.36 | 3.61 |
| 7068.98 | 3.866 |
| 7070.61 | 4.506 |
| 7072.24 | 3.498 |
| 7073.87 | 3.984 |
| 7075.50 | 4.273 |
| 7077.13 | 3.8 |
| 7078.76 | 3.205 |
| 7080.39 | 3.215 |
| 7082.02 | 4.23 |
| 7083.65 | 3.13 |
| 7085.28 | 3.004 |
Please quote 1.1 A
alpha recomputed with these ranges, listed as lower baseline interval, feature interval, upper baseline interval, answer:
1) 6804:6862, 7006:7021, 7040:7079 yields -0.8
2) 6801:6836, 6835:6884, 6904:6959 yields 1.4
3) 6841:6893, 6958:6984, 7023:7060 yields -2.8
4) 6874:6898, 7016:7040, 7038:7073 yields -1.9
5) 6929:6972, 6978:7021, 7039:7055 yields 0.2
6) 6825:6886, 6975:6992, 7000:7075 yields 1.2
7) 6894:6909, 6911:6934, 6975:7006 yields 0.5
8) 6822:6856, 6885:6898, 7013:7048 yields 0.8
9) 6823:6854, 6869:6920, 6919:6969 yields 1.6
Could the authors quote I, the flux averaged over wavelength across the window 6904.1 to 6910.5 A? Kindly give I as 3.91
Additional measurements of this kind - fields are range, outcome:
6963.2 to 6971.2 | 4.03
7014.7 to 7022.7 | 3.75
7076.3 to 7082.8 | 3.61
